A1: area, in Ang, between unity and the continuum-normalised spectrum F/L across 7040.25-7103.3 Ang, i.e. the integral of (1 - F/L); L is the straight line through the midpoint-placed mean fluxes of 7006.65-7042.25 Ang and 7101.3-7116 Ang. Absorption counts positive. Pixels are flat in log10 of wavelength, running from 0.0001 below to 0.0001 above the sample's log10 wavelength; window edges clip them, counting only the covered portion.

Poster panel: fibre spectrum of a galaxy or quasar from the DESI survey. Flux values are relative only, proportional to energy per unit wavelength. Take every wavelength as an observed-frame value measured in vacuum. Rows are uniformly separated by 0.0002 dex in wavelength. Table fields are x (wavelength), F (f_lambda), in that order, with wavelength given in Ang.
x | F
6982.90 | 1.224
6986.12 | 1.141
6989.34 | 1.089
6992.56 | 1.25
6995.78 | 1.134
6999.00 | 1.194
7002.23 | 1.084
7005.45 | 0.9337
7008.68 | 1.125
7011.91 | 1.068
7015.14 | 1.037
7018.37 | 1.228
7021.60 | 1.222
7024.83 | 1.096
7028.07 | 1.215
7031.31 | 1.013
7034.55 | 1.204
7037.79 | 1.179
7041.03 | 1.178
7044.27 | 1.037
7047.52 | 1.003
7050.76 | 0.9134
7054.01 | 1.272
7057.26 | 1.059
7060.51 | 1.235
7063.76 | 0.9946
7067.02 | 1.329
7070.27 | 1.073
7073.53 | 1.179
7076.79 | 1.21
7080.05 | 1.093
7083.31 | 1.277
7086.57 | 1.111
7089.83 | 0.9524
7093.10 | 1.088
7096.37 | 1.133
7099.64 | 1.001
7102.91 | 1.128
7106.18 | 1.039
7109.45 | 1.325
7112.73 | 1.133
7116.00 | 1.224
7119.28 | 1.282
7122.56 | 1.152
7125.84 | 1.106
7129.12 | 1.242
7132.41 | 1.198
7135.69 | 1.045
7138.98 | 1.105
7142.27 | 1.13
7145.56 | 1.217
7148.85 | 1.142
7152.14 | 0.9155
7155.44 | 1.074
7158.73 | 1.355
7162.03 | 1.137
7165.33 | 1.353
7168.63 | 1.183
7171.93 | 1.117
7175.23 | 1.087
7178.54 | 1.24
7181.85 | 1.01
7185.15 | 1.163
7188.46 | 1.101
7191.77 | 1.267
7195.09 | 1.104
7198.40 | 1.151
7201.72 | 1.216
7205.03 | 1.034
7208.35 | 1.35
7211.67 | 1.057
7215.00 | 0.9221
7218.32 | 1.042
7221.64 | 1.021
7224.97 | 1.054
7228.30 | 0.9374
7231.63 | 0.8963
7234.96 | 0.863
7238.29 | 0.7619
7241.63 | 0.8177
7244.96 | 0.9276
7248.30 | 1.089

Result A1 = 2.25 Ang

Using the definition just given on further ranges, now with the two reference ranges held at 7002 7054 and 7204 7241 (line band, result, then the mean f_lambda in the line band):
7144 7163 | -2.1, 1.14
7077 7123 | -3.5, 1.14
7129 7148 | -2.0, 1.15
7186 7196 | -1.5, 1.16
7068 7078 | -0.8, 1.16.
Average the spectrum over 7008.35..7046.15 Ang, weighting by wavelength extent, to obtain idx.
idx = 1.13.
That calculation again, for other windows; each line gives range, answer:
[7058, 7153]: 1.14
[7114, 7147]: 1.17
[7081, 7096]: 1.11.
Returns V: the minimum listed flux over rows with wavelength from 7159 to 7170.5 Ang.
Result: 1.137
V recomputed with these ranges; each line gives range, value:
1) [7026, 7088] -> 0.9134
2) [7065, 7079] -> 1.073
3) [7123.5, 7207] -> 0.9155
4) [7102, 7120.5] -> 1.039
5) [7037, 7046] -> 1.037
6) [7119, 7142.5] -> 1.045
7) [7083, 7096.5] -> 0.9524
